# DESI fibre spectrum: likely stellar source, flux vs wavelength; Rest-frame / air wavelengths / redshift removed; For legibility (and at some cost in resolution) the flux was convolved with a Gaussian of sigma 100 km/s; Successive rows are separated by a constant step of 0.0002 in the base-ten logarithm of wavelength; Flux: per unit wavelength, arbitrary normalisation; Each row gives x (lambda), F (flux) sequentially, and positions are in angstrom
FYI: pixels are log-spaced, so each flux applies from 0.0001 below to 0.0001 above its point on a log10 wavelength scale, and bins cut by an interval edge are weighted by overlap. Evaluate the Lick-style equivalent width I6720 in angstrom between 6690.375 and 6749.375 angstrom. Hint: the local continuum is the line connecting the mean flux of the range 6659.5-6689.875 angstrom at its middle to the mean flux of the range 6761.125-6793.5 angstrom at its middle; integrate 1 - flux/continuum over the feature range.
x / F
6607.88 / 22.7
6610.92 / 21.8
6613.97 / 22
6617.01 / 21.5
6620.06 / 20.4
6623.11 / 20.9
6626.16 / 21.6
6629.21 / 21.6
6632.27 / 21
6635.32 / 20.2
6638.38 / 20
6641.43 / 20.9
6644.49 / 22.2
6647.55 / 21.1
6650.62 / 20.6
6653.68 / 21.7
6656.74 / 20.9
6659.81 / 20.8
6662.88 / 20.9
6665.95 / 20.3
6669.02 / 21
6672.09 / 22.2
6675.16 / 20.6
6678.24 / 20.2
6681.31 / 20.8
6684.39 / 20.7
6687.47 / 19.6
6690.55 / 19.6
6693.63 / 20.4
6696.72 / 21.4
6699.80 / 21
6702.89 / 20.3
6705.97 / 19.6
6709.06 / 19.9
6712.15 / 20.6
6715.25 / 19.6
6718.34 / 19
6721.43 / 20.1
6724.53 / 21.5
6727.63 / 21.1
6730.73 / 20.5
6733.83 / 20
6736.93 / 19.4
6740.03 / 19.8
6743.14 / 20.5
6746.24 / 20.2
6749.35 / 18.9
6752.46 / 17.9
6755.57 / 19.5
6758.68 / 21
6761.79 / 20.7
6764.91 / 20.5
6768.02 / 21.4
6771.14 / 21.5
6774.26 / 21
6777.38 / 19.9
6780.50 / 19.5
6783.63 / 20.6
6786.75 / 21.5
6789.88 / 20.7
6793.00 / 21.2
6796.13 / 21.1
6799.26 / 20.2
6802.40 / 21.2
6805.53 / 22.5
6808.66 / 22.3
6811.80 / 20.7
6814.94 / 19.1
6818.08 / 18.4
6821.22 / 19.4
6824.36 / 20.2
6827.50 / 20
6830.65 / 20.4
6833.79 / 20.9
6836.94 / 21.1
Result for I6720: 1.4 angstrom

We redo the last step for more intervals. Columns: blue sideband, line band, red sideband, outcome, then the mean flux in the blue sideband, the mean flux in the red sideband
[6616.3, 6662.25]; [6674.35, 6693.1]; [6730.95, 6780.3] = 0.40 angstrom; 21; 20.1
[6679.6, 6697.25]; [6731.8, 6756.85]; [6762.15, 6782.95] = 1.21 angstrom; 20.4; 20.6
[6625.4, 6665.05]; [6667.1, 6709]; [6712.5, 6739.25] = 0.04 angstrom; 21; 20.2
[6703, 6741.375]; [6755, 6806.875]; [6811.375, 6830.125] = -2.71 angstrom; 20.1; 19.6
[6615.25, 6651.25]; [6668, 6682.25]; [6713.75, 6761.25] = -0.26 angstrom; 21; 20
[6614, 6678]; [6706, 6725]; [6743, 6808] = 0.72 angstrom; 21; 20.6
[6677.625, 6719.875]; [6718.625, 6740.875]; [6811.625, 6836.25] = -0.18 angstrom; 20.2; 19.9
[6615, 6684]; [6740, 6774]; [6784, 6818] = 1.16 angstrom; 21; 20.9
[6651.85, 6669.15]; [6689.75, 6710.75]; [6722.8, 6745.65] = 0.30 angstrom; 20.9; 20.4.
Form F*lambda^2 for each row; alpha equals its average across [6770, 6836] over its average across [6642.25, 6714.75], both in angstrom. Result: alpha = 1.03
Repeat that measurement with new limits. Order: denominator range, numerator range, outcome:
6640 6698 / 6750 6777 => 1.01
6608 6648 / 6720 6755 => 0.97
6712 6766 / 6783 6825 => 1.05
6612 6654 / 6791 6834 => 1.03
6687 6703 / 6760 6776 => 1.05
